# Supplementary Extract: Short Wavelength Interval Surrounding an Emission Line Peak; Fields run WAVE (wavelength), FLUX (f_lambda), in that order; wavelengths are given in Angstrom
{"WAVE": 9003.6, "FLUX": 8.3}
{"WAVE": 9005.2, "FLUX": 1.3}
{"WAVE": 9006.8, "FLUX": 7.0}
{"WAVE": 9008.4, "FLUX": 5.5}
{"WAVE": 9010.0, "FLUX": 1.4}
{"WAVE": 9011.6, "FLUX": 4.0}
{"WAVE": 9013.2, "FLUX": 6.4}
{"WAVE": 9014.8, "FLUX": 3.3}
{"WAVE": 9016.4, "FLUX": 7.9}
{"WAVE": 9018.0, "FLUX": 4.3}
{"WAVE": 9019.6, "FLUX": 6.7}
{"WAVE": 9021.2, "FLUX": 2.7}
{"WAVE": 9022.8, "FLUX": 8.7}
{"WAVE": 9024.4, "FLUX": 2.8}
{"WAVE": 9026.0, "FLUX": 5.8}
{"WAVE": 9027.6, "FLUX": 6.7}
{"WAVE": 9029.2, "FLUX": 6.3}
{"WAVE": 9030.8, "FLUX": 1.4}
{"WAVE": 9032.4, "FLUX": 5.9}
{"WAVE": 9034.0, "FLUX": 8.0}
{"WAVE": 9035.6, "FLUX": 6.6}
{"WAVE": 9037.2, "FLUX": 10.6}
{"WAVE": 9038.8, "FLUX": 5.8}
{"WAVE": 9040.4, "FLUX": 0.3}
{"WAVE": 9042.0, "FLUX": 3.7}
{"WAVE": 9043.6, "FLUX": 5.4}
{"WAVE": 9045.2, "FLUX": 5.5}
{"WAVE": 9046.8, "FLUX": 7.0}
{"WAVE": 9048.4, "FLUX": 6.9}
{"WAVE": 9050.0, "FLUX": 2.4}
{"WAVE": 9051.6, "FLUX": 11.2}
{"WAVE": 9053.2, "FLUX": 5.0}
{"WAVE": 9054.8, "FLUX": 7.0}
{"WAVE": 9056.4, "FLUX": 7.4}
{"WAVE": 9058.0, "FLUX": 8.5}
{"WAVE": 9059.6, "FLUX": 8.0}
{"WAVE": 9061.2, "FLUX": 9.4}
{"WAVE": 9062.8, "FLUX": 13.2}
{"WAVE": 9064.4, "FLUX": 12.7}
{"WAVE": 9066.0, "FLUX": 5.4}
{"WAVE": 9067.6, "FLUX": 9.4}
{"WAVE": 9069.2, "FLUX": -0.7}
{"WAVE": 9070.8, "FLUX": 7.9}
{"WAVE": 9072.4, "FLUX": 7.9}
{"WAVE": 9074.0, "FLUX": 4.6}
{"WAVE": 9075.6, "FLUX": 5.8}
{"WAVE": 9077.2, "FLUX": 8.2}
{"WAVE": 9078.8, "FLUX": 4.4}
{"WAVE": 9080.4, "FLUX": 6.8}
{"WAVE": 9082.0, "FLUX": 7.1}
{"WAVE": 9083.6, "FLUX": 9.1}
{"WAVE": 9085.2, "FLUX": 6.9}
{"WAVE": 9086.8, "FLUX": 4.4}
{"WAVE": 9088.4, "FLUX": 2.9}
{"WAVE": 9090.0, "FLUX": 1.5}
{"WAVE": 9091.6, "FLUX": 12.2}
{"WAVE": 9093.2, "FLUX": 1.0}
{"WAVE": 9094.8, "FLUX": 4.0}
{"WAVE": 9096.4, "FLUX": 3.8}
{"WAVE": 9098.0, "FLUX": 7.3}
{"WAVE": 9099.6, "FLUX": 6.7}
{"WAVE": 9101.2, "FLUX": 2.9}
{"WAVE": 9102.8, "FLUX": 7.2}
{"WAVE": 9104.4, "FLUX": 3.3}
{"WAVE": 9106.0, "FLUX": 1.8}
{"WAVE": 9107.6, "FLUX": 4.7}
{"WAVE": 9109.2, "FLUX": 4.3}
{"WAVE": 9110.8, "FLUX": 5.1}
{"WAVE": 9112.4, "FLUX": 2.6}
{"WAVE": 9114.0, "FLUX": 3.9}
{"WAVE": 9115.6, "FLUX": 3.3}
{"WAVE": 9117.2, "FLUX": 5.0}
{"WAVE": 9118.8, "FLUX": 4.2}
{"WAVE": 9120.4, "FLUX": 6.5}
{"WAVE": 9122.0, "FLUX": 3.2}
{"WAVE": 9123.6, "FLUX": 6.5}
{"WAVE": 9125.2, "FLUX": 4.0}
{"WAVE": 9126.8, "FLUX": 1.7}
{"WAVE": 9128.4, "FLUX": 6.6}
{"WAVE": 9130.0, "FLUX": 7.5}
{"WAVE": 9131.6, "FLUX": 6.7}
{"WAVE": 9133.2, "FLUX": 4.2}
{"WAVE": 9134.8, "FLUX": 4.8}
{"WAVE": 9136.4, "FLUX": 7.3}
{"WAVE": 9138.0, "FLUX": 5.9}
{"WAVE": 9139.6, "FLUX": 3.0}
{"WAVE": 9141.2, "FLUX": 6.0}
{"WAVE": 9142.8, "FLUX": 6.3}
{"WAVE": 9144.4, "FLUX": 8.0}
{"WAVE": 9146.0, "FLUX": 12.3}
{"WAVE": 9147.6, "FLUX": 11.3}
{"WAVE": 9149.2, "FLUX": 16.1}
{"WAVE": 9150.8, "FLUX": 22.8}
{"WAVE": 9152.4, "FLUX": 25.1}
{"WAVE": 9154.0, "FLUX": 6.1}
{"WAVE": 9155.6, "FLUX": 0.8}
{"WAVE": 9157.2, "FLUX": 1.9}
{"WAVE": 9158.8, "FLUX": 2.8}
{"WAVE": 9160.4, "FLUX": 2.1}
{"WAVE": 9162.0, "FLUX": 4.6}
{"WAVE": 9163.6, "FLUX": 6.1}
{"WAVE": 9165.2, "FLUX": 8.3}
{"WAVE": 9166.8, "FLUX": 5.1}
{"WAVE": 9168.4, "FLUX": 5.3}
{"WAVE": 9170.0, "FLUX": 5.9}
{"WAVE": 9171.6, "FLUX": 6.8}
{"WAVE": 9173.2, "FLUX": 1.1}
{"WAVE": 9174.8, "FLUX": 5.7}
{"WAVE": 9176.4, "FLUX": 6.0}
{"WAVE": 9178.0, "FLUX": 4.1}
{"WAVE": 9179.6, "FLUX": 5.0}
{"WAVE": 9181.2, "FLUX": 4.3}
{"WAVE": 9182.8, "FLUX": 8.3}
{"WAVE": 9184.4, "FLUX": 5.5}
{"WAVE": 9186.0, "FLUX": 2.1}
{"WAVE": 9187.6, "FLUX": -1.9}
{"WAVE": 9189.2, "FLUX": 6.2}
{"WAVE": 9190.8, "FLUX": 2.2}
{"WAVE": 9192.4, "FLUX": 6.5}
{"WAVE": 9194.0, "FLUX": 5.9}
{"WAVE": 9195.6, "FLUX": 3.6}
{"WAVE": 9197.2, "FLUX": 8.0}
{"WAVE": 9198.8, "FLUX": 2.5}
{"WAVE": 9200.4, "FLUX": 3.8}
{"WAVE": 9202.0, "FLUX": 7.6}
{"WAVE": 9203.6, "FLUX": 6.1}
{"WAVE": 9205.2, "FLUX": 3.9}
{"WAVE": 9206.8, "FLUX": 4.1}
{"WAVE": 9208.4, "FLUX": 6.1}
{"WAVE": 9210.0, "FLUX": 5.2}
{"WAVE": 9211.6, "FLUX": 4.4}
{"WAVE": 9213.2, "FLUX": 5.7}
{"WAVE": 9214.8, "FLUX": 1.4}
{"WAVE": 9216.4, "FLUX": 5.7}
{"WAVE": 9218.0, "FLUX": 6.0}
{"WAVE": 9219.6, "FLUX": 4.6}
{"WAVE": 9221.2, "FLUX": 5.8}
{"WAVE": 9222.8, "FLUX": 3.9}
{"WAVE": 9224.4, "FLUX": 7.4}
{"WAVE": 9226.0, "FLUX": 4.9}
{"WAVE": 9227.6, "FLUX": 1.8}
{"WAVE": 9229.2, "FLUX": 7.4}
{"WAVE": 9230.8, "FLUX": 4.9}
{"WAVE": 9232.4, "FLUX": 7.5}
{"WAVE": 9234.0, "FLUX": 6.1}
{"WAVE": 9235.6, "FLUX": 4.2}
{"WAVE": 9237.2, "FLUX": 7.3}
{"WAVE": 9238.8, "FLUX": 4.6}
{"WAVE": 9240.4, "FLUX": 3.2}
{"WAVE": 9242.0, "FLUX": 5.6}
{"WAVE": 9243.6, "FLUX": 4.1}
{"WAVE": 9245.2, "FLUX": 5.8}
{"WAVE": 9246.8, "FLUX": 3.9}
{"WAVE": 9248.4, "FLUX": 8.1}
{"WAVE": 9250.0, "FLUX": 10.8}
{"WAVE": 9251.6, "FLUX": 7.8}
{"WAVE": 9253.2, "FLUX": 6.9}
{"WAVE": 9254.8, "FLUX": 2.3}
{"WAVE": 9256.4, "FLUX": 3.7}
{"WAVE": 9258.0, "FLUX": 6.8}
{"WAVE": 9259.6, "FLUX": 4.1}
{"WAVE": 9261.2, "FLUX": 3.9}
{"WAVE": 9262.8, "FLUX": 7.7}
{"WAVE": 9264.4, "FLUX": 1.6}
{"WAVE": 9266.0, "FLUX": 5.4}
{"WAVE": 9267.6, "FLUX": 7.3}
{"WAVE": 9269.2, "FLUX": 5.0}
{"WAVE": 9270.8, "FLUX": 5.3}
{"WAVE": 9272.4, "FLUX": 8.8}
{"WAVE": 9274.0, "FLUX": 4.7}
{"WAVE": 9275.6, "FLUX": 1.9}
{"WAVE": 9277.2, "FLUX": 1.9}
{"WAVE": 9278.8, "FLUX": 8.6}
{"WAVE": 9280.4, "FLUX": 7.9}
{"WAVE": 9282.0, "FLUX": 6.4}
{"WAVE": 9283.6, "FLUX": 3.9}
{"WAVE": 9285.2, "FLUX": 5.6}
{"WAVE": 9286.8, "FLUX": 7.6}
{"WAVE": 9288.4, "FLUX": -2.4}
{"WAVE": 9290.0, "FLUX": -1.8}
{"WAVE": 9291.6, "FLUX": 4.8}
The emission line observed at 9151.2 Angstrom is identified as [O III]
